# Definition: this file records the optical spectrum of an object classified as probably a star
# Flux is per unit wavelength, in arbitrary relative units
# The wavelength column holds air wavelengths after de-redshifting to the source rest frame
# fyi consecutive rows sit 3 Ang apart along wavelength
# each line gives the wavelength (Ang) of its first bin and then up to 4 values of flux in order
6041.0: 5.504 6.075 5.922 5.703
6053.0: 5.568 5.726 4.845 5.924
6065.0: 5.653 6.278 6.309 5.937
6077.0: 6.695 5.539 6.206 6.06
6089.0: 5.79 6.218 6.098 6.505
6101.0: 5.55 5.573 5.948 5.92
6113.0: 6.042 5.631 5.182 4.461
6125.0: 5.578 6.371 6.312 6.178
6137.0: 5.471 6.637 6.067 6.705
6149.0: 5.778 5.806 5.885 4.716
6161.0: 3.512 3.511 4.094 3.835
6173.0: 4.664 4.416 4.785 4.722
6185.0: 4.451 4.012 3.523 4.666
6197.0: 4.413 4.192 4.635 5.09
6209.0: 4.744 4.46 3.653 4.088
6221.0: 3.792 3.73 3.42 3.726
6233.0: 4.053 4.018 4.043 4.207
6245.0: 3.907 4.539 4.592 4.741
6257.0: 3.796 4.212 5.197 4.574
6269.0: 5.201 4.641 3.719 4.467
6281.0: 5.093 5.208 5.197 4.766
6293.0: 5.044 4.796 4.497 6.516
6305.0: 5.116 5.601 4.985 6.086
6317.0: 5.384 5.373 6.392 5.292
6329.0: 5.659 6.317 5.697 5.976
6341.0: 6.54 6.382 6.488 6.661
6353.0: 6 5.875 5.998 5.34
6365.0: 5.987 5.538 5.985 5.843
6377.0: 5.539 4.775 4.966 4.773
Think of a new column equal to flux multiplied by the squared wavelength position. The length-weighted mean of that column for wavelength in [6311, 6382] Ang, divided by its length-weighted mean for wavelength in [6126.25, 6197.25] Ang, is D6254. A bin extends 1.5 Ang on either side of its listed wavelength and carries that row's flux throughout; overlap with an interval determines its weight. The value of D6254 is 1.2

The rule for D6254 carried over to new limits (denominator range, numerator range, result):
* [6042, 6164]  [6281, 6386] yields 1.05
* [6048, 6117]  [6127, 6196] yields 0.87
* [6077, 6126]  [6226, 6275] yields 0.78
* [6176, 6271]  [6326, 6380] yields 1.44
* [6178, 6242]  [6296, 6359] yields 1.44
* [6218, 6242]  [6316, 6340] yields 1.54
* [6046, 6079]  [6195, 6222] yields 0.78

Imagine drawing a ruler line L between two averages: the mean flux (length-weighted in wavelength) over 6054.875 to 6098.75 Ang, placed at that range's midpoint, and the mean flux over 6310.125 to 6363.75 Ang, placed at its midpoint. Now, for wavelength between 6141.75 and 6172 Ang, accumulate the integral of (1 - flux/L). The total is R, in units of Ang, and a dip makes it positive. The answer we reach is 5.0 Ang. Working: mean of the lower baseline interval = 5.98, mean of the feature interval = 4.98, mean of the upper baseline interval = 5.92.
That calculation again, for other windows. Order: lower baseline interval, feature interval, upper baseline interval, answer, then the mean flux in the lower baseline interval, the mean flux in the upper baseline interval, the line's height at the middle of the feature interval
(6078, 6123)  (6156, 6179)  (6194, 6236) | 3.10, 5.81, 4.17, 4.85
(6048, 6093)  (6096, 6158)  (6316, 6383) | 0.32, 5.89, 5.85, 5.88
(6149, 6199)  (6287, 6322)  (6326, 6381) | 1.43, 4.48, 5.92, 5.52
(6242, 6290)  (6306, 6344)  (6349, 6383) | -3.77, 4.6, 5.73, 5.26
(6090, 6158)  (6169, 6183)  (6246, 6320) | 2.68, 5.88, 4.92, 5.56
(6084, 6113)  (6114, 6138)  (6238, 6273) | 0.19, 5.97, 4.47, 5.71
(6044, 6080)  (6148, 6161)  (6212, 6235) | -1.65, 5.86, 3.83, 4.7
